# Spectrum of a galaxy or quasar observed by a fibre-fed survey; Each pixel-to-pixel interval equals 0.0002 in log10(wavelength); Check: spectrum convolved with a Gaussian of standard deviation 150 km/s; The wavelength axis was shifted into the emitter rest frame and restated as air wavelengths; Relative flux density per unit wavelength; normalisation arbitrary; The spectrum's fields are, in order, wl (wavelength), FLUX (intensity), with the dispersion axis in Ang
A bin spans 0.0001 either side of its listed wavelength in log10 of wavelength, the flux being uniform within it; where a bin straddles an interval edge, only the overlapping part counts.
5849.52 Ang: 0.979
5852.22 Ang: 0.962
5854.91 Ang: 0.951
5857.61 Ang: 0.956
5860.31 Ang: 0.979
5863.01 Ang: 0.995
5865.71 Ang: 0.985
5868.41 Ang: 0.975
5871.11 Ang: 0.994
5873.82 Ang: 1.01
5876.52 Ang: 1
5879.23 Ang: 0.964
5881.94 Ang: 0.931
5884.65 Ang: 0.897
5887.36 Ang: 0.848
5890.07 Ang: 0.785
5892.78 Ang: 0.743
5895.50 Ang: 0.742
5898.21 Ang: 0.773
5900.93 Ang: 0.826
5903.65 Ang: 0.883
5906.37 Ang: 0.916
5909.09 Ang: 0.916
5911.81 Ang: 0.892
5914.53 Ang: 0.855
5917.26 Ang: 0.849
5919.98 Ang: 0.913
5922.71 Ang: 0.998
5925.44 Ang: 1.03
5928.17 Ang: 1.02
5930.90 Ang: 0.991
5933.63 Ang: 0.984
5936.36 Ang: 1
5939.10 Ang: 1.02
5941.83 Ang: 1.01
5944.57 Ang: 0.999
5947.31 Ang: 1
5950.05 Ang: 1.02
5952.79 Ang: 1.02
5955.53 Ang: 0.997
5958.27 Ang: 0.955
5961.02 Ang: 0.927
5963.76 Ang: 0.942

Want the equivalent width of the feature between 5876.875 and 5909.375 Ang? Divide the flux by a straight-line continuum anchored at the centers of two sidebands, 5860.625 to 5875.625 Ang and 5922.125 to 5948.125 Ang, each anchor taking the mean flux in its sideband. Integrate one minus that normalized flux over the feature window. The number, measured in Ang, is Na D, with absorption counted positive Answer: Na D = 4.6 Ang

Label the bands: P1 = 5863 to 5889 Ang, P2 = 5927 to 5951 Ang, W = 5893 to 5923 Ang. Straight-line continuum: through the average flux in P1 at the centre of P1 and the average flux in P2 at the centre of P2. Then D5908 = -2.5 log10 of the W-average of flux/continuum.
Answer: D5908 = 0.143 mag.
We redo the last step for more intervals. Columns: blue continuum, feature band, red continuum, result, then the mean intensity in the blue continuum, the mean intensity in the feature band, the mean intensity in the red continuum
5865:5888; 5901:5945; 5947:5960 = 0.04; 0.958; 0.95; 0.996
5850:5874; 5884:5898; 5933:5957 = 0.23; 0.977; 0.796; 1.01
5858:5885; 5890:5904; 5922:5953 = 0.25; 0.975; 0.786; 1.01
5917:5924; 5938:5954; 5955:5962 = -0.07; 0.931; 1.01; 0.957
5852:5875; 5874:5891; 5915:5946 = 0.07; 0.979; 0.915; 0.979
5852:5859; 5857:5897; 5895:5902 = -0.06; 0.956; 0.919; 0.783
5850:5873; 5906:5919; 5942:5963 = 0.11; 0.975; 0.884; 0.988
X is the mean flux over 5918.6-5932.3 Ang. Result 0.99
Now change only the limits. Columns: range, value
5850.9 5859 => 0.957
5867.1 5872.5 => 0.984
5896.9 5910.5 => 0.863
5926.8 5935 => 0.999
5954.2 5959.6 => 0.977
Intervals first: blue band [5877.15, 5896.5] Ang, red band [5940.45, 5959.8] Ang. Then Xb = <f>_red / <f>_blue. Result 1.17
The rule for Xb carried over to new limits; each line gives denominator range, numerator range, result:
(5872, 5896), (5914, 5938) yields 1.09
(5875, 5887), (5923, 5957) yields 1.07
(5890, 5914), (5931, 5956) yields 1.21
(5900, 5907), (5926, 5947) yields 1.15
